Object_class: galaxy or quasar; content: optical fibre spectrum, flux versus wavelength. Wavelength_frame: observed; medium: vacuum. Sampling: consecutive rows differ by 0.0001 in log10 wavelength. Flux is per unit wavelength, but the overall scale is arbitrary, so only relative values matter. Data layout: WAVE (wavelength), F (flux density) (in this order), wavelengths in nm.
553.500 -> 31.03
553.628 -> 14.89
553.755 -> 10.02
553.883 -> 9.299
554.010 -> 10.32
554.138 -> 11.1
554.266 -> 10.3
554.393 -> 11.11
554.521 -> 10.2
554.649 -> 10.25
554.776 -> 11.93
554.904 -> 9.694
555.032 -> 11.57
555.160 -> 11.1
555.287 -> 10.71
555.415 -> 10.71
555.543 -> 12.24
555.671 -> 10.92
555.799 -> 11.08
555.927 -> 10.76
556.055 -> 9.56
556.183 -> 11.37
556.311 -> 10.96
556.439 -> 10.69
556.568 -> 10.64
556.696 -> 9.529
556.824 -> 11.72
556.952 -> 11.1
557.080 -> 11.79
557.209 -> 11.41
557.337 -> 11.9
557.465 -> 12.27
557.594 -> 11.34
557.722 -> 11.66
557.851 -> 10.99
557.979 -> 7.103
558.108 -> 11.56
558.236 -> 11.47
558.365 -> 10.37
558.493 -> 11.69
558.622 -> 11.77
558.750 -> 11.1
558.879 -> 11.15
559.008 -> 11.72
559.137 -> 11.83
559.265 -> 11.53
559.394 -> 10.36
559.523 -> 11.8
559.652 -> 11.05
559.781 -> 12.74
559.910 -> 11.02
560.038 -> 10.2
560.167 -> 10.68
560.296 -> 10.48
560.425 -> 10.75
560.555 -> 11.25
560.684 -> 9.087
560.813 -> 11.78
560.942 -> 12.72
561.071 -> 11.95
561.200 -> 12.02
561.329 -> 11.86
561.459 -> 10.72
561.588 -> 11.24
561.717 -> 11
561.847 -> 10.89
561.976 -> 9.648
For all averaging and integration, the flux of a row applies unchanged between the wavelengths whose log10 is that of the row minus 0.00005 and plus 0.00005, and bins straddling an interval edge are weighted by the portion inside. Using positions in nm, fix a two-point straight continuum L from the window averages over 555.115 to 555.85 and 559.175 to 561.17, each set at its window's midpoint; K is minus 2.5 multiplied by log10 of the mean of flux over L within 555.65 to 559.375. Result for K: 0.01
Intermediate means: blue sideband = 11.1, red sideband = 11.2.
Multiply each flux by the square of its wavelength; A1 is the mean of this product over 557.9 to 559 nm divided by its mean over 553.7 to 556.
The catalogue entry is 1.0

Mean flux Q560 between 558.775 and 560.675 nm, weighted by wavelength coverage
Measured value 11.1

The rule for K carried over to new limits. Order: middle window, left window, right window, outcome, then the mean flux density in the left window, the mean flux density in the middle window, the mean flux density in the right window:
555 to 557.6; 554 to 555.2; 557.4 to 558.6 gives -0.023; 10.8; 11.1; 11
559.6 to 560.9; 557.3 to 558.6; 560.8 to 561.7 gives 0.056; 11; 10.9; 11.7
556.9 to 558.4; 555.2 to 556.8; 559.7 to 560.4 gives -0.020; 10.8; 11.1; 11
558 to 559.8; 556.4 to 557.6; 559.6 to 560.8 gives -0.029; 11.2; 11.3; 10.8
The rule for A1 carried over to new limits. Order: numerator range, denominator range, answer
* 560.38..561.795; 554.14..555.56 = 1.06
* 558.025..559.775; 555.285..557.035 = 1.05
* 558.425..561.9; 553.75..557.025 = 1.07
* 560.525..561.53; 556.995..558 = 1.03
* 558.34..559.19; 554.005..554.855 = 1.08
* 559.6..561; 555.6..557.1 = 1.04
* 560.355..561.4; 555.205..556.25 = 1.06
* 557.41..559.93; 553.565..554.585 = 1.05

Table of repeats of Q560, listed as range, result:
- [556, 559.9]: 11.1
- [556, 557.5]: 11.1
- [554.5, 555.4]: 10.8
